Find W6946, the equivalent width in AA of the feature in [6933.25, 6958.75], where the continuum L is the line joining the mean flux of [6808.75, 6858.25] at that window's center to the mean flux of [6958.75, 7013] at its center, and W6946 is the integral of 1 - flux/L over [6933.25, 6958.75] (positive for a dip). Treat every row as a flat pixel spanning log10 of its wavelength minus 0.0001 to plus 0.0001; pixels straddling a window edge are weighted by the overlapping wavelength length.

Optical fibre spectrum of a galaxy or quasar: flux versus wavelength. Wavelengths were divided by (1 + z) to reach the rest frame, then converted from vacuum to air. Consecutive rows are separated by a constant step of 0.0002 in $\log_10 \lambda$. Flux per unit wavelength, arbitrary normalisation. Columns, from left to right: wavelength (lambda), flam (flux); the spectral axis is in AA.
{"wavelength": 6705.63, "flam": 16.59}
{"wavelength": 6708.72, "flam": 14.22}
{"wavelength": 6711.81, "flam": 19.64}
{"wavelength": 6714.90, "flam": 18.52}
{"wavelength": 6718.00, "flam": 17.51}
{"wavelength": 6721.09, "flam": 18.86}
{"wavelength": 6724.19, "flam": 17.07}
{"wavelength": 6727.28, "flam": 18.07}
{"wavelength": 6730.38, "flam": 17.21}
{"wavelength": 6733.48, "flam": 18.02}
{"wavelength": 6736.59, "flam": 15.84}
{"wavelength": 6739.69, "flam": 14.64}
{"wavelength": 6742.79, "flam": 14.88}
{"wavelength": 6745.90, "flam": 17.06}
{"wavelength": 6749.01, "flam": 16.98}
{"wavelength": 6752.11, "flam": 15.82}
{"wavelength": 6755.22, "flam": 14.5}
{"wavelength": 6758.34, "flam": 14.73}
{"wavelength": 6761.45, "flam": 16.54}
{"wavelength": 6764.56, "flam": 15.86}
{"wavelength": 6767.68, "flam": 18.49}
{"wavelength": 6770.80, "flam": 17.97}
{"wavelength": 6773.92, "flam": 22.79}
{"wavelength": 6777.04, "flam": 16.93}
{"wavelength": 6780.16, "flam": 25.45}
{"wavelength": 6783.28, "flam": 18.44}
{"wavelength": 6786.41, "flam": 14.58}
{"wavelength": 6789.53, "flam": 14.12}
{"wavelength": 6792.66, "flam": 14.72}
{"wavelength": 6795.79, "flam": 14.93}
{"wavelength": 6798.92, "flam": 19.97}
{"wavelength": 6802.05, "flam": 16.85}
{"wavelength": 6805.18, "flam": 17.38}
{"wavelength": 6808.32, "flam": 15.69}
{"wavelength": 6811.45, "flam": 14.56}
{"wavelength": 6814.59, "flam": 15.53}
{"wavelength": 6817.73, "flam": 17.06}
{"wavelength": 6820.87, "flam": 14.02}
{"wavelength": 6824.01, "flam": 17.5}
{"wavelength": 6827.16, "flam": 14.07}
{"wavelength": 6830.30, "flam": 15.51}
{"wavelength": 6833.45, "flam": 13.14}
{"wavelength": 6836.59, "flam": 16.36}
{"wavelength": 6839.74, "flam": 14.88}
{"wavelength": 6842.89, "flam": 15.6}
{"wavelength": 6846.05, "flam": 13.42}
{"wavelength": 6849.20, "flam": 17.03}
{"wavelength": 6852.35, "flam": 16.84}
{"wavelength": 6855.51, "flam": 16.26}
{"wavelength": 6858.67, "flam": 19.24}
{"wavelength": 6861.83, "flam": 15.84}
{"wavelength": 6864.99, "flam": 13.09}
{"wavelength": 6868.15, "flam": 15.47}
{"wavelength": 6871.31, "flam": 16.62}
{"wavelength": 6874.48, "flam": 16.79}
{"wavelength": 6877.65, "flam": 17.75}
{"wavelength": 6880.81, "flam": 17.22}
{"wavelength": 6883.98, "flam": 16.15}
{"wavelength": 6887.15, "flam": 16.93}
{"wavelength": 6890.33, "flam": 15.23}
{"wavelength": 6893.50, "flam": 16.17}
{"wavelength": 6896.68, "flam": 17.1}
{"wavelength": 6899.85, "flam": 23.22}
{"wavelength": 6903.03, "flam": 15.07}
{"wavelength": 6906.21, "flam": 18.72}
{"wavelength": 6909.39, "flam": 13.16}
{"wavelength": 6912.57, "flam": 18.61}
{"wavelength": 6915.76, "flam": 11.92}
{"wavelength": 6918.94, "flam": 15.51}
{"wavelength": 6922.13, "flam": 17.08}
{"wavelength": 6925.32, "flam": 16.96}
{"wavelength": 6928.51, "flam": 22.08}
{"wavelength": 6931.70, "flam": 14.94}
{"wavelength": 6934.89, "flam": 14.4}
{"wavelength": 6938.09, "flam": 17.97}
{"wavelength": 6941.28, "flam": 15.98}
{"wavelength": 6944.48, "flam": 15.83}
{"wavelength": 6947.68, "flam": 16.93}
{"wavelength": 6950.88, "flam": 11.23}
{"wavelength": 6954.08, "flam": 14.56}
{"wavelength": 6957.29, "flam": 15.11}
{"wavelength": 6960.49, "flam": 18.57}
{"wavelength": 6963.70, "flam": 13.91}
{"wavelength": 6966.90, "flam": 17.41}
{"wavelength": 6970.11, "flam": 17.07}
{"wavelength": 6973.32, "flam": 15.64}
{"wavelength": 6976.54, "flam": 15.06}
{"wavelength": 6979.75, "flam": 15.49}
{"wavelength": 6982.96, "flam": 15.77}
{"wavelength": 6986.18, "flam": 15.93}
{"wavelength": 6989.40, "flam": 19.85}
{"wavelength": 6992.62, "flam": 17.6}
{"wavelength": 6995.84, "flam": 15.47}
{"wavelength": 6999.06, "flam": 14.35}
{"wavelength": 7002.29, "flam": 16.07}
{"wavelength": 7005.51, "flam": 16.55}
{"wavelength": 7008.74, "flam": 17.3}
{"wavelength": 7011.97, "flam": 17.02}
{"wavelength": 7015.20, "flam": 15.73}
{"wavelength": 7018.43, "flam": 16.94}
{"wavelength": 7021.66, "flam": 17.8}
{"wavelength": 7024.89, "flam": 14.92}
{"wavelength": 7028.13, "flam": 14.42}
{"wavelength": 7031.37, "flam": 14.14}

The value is 1.5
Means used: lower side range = 15.5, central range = 15.2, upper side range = 16.4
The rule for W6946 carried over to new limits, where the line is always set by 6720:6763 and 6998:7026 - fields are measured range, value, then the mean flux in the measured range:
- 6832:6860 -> 0.94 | 15.8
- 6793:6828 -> 0.57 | 16.1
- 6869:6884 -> -0.48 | 16.9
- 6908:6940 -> 0.19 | 16.3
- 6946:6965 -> 1.51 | 15.1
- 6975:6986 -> 0.58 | 15.5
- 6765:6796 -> -2.81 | 17.9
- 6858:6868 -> 0.43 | 15.7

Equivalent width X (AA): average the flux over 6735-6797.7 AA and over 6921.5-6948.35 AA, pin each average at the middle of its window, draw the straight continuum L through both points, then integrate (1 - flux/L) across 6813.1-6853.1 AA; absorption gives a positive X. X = 3.3 AA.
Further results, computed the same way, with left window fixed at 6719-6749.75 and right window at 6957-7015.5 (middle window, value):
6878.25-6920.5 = -0.1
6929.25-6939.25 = 0.1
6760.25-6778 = -1.4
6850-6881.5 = 0.2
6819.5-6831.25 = 1.0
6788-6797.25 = 1.2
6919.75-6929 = -0.9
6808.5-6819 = 0.6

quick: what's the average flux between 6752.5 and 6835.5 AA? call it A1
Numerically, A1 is 16.6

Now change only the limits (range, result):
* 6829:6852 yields 15.2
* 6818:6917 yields 16.1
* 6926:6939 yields 17.3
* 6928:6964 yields 15.8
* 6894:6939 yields 16.9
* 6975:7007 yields 16.2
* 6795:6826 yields 16.4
